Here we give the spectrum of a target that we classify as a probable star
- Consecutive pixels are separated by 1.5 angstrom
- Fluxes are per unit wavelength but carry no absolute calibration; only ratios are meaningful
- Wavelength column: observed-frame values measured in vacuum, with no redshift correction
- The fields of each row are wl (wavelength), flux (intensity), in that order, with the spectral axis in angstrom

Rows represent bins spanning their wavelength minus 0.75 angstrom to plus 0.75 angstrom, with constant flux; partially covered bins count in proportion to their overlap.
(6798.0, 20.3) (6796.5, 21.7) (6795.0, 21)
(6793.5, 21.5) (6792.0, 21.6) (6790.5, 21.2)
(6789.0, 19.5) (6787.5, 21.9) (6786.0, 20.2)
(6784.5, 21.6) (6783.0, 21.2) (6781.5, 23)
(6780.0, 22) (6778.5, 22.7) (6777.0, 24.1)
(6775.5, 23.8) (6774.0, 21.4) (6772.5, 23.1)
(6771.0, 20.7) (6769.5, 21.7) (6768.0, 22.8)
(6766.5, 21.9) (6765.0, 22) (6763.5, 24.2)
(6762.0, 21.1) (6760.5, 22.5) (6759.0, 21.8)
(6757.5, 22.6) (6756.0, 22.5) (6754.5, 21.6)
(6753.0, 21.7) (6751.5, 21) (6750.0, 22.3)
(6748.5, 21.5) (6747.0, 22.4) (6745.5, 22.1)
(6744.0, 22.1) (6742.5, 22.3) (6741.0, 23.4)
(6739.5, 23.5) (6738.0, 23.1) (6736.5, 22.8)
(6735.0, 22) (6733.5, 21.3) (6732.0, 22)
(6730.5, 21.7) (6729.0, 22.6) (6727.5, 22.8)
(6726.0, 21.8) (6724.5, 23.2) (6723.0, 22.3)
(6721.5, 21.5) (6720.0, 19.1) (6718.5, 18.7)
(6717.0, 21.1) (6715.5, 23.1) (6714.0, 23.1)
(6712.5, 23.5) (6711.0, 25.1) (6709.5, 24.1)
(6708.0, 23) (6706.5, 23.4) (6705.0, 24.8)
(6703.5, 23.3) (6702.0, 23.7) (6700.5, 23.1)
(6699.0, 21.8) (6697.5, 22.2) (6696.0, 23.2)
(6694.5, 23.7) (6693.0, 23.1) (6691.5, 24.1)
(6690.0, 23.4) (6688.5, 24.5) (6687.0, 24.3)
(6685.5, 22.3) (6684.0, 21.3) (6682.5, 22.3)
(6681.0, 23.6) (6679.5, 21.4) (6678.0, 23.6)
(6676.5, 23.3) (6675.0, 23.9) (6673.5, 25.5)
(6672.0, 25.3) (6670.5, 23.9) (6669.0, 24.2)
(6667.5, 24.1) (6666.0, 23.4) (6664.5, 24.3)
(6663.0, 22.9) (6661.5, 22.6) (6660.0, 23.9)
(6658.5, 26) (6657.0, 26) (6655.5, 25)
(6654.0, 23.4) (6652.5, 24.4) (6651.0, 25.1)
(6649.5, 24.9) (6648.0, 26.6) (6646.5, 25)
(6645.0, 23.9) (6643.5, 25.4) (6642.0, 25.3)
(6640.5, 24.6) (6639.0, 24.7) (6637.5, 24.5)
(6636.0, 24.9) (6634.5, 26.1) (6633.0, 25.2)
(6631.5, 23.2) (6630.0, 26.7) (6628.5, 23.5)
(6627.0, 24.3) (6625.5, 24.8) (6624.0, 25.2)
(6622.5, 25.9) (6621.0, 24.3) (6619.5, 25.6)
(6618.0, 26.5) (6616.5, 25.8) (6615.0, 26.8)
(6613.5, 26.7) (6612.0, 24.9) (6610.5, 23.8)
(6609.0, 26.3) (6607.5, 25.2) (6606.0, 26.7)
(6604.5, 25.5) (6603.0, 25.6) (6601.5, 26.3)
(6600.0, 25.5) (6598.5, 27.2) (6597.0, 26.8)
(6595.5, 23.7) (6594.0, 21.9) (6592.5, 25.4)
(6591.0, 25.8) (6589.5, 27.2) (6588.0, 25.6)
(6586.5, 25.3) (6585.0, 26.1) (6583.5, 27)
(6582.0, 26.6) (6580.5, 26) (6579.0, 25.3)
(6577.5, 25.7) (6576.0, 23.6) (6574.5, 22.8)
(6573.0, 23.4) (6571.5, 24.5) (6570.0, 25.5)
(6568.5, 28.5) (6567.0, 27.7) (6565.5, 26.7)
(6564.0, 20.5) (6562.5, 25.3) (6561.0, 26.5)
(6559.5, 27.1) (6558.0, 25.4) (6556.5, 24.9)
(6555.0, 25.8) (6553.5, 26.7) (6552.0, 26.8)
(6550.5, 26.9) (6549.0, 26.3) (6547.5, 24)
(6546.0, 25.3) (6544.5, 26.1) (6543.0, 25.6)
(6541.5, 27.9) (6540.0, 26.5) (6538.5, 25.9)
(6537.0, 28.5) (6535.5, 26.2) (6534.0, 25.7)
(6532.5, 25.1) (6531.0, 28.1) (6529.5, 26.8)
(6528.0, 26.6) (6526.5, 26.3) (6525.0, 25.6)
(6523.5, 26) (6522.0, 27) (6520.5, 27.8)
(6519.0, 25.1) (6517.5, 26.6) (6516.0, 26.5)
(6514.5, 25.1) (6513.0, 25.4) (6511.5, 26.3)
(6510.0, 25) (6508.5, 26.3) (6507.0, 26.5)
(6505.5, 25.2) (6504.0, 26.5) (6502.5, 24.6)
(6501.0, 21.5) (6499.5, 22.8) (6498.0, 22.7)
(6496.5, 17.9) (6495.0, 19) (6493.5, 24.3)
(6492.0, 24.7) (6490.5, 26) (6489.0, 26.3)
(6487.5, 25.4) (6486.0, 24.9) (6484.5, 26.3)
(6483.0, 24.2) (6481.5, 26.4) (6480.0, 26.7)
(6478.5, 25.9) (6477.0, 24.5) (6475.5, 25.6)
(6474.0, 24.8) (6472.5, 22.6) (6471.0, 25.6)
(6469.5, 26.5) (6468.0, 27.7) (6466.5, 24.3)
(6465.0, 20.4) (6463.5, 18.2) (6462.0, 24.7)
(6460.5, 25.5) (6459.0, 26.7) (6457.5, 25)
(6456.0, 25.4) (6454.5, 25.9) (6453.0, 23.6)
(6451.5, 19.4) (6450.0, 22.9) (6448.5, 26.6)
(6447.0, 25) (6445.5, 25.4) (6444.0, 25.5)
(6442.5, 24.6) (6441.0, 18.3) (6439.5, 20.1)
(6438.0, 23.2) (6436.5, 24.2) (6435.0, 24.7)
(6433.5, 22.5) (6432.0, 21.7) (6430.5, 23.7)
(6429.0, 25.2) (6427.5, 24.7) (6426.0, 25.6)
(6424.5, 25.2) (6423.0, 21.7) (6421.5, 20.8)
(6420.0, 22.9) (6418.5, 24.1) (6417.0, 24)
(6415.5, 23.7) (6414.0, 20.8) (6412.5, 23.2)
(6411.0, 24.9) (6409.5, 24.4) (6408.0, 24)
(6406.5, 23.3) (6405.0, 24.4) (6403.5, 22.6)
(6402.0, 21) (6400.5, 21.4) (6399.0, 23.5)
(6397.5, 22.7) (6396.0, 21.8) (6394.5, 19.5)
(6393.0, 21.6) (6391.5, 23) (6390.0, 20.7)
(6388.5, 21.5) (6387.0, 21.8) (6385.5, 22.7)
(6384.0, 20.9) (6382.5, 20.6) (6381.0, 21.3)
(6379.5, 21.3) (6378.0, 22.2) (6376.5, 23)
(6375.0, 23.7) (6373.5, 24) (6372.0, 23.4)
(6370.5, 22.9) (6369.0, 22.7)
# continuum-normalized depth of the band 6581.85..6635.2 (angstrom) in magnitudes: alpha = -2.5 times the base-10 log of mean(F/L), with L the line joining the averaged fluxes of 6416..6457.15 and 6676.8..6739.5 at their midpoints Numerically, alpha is -0.11 mag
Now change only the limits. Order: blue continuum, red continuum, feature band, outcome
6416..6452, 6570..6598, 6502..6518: -0.07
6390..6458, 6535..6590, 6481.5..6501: 0.03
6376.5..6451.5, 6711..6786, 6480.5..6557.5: -0.13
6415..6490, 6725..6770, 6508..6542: -0.11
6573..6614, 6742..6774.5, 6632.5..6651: -0.03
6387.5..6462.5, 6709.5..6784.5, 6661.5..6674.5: -0.07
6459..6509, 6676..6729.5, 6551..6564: -0.08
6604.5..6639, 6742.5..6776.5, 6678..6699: 0.04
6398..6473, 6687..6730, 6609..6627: -0.11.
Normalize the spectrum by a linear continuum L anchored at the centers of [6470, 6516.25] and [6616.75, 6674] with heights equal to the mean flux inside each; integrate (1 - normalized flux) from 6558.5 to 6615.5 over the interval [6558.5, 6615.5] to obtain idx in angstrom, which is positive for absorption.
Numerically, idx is -1.9 angstrom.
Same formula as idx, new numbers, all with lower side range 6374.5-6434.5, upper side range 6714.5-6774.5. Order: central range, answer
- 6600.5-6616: -2.4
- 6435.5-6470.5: -2.0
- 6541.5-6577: -5.0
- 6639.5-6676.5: -3.9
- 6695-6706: -0.5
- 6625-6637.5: -1.4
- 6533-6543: -1.9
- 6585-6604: -2.7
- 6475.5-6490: -2.0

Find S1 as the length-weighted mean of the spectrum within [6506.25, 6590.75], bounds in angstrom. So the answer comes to 26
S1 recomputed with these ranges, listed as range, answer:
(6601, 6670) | 25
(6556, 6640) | 25.4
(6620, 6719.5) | 23.9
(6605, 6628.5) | 25.5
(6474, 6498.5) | 24.5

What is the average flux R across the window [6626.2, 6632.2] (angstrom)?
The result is 24.4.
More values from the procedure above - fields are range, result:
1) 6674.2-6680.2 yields 23.1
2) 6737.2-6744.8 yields 22.9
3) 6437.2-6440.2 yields 21.7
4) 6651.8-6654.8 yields 23.9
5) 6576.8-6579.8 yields 25.5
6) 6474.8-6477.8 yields 25.1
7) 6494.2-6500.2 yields 20.6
